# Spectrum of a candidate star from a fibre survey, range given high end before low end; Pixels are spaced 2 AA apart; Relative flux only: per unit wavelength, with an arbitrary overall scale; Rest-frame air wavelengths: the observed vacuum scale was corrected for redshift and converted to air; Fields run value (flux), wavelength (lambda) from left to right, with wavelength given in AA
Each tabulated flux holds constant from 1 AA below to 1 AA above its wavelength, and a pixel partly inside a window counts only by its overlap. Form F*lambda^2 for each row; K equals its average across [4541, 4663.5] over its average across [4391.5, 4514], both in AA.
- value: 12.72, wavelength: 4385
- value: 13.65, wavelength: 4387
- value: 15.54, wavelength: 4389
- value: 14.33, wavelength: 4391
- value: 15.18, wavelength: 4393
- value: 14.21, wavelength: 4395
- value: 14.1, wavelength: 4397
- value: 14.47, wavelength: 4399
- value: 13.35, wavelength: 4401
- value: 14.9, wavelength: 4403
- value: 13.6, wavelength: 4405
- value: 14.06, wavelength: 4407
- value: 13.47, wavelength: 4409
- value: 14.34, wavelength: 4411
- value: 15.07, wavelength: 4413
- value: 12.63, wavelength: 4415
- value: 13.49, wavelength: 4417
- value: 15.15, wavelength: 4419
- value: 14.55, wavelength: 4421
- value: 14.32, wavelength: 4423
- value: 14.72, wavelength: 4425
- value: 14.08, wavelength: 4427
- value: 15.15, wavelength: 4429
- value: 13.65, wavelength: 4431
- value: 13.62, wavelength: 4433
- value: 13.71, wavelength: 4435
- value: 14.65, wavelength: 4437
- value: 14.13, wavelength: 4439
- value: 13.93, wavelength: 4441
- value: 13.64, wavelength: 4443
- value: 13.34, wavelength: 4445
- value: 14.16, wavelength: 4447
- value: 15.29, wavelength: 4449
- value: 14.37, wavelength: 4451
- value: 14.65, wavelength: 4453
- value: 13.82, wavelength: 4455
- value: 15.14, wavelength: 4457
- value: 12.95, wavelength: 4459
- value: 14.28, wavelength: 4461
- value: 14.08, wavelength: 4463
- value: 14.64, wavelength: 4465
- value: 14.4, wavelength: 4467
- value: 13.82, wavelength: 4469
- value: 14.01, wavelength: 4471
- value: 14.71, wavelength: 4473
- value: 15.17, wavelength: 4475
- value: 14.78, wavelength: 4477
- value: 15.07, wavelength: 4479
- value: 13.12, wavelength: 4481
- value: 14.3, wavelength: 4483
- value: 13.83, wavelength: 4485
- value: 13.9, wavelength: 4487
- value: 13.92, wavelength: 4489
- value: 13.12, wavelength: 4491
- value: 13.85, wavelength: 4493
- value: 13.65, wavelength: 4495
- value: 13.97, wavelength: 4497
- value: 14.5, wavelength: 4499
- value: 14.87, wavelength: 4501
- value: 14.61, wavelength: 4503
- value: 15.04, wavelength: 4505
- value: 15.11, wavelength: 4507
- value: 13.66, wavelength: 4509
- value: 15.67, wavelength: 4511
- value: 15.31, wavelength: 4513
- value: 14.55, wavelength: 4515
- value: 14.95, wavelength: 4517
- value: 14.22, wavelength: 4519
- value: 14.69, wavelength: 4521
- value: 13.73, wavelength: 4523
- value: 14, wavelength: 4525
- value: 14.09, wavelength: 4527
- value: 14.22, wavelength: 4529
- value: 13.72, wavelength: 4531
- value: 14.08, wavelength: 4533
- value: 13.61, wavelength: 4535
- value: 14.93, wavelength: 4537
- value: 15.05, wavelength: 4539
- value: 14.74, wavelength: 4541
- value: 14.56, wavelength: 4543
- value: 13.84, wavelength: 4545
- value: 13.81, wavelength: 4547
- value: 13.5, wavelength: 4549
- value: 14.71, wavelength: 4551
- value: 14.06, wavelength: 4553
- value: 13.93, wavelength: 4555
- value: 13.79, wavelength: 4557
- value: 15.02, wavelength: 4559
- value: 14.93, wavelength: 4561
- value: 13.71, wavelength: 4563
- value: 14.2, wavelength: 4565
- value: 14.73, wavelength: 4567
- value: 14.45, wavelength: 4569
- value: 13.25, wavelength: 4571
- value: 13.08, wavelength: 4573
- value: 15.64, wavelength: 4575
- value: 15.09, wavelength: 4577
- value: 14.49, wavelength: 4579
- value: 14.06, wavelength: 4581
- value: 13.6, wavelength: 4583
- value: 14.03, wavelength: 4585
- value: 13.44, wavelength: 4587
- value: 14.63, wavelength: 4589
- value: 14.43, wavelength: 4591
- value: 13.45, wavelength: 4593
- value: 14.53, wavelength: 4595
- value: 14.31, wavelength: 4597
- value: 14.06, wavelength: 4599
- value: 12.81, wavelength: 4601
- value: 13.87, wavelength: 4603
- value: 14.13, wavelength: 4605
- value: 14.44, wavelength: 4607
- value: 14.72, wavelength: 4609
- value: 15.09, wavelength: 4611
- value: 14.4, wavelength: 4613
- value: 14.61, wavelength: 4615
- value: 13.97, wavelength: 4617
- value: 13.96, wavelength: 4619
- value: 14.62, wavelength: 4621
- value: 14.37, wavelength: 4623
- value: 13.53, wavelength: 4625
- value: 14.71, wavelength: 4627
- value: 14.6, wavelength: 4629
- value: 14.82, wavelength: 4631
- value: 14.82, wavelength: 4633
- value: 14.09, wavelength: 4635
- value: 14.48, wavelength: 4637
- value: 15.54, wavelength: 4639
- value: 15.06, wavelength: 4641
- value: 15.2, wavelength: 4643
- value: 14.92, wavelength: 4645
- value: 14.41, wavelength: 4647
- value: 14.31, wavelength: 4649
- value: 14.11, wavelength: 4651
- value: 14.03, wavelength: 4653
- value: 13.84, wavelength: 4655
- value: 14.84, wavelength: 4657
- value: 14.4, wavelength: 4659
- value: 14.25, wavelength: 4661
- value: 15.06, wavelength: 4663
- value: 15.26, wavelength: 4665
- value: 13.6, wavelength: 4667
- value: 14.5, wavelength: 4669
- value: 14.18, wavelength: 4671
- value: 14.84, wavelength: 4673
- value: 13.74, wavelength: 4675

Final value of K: 1.07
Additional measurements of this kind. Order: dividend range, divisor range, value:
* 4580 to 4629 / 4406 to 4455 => 1.08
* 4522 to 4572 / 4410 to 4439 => 1.05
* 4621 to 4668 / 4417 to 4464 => 1.12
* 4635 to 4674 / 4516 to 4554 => 1.08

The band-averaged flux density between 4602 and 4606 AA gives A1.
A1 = 14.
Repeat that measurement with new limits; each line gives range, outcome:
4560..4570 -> 14.4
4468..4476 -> 14.4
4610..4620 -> 14.4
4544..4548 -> 13.8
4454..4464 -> 14.1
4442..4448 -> 13.7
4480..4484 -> 13.7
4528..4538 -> 14.1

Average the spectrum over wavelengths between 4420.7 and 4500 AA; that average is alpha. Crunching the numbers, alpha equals 14.2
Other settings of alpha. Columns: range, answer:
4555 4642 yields 14.3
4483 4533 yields 14.3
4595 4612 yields 14.2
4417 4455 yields 14.3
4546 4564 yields 14.2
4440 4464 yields 14.1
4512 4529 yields 14.4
